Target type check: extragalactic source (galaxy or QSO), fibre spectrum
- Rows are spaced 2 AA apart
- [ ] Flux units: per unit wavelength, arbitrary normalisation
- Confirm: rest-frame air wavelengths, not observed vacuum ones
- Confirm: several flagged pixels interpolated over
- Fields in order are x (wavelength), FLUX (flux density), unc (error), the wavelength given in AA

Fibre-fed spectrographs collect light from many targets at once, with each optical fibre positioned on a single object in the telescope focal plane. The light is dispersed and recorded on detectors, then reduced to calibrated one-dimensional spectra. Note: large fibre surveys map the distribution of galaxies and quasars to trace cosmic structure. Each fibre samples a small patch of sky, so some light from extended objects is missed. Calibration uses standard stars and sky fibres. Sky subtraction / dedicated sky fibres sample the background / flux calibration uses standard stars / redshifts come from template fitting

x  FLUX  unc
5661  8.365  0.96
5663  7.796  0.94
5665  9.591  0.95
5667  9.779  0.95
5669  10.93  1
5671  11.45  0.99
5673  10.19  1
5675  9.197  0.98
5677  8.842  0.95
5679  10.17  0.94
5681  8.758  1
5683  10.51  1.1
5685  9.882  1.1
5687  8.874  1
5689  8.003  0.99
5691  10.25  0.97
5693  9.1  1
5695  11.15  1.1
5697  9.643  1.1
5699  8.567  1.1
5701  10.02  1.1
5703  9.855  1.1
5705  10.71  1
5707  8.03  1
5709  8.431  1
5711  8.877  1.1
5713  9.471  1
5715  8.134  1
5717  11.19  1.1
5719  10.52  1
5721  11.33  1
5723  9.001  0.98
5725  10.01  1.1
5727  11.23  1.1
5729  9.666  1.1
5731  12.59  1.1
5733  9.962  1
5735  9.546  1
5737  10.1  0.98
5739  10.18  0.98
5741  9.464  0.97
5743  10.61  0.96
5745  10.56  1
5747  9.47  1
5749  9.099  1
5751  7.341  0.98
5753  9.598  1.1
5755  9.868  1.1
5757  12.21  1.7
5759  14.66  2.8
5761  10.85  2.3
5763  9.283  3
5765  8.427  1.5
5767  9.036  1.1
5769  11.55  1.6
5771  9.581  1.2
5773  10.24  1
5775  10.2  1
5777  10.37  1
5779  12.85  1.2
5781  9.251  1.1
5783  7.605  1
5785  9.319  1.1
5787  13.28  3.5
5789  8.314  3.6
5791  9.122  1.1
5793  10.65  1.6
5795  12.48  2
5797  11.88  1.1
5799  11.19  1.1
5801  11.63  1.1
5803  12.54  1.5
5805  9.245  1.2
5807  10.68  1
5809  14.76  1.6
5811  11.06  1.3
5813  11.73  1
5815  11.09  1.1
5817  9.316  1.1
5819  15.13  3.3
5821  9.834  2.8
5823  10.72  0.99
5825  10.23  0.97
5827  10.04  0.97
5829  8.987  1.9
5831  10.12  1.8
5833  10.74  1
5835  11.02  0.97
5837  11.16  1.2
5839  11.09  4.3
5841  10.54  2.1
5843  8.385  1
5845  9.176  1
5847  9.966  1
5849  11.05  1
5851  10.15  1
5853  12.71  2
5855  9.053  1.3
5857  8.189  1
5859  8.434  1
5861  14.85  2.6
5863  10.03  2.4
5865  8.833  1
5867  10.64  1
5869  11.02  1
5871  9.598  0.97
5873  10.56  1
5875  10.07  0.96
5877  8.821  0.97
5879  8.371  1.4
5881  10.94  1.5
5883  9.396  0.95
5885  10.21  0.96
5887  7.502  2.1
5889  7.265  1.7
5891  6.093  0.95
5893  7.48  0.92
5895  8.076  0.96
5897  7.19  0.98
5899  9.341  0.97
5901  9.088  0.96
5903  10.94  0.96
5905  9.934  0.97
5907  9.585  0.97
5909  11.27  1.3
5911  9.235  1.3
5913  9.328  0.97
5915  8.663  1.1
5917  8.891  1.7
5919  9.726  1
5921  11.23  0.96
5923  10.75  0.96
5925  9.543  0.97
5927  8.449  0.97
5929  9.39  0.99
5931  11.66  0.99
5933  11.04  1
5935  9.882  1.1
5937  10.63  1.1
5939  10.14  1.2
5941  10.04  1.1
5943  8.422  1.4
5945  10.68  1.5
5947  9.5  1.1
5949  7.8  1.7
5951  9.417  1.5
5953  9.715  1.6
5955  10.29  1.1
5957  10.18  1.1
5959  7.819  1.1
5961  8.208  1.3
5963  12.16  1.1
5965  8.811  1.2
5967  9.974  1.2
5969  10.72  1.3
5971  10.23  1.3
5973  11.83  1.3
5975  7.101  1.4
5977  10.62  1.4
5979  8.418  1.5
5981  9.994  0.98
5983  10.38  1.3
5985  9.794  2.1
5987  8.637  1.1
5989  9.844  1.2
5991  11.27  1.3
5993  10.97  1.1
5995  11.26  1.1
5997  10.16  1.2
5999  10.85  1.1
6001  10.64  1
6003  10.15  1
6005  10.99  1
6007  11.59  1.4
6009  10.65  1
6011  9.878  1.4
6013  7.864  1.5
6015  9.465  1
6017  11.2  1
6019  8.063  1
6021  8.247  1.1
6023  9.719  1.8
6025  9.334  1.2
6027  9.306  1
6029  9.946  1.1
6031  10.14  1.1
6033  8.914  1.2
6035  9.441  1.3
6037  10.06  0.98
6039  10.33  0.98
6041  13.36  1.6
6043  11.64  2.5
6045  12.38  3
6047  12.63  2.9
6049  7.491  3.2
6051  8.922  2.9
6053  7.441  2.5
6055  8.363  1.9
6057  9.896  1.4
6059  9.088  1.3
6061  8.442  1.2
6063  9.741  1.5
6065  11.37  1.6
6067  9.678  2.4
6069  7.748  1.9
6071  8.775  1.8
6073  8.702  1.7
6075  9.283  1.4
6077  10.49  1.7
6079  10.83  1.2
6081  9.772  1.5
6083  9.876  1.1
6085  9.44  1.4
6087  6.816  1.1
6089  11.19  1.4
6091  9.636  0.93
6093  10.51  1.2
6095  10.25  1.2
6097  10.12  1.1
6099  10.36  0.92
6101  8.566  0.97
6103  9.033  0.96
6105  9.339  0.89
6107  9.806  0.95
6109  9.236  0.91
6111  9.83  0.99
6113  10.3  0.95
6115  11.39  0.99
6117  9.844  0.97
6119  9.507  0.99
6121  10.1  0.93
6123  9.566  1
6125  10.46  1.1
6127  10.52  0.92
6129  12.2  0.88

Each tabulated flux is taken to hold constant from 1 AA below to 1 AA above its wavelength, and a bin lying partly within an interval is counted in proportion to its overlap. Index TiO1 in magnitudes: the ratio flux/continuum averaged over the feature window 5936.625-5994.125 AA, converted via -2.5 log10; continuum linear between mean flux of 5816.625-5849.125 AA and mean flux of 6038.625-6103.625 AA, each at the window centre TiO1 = 0.03 mag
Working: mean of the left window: 10.4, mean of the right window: 9.76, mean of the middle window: 9.77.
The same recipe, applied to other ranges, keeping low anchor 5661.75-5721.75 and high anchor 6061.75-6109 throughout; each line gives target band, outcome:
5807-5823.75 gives -0.208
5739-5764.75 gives -0.062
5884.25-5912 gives 0.098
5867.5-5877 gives -0.061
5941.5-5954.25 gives 0.035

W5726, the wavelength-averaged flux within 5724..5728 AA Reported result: 10.6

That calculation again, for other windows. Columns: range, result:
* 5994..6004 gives 10.6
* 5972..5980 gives 9.49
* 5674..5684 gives 9.5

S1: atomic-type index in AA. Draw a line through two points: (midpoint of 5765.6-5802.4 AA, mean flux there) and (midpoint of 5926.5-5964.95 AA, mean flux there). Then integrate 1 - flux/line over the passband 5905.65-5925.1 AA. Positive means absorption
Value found 0.1 AA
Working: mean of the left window 10.5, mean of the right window 9.75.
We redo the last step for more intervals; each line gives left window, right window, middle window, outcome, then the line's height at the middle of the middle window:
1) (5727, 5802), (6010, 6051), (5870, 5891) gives 2.2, 10.2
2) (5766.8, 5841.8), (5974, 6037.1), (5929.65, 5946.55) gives -0.2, 10.2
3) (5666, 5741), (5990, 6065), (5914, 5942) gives -0.1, 9.96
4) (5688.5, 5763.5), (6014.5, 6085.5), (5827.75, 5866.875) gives -1.4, 9.88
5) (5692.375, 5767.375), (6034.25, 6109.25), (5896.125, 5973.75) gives 0.3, 9.83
